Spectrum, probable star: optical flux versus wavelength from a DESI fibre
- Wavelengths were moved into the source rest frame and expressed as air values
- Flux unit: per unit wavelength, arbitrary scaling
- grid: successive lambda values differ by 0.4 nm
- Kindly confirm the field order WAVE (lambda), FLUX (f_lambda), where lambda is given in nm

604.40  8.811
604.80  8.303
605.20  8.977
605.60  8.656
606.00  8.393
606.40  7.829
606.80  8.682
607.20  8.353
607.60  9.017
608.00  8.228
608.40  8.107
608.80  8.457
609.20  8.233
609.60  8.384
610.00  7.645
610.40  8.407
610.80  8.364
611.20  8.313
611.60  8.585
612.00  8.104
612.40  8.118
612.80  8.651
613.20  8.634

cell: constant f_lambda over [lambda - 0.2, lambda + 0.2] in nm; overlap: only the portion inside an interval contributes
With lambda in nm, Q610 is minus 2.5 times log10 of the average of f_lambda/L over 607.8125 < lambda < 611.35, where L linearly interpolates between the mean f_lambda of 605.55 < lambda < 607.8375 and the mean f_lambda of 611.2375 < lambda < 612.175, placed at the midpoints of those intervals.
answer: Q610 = 0.02 mag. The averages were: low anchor 8.47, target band 8.24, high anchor 8.35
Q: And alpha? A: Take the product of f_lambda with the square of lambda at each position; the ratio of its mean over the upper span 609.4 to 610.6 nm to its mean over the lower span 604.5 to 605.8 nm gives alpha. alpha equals 1.0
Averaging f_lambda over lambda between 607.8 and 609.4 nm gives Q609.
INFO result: 8.26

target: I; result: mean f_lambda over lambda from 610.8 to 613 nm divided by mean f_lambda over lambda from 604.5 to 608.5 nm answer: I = 0.99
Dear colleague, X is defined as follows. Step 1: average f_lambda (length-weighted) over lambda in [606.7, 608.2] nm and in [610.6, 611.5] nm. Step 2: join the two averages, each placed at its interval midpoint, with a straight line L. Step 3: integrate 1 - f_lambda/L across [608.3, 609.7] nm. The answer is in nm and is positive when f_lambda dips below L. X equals 0.03 nm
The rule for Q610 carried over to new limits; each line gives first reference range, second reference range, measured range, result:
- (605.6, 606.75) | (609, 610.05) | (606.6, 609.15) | -0.03 mag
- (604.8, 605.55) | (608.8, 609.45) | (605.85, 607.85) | 0.01 mag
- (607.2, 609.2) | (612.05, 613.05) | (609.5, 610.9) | 0.03 mag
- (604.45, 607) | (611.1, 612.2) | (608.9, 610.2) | 0.04 mag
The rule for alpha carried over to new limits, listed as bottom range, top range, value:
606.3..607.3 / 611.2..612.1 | 1.02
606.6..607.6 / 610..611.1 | 0.97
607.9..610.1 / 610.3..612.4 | 1.02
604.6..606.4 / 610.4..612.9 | 1.00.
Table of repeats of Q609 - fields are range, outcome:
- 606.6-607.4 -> 8.52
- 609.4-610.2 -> 8.01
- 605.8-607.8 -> 8.45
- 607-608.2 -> 8.53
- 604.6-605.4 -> 8.64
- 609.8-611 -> 8.14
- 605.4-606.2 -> 8.52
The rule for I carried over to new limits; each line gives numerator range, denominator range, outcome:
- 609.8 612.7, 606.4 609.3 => 0.98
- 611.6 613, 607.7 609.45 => 1.00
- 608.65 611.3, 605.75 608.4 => 0.98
